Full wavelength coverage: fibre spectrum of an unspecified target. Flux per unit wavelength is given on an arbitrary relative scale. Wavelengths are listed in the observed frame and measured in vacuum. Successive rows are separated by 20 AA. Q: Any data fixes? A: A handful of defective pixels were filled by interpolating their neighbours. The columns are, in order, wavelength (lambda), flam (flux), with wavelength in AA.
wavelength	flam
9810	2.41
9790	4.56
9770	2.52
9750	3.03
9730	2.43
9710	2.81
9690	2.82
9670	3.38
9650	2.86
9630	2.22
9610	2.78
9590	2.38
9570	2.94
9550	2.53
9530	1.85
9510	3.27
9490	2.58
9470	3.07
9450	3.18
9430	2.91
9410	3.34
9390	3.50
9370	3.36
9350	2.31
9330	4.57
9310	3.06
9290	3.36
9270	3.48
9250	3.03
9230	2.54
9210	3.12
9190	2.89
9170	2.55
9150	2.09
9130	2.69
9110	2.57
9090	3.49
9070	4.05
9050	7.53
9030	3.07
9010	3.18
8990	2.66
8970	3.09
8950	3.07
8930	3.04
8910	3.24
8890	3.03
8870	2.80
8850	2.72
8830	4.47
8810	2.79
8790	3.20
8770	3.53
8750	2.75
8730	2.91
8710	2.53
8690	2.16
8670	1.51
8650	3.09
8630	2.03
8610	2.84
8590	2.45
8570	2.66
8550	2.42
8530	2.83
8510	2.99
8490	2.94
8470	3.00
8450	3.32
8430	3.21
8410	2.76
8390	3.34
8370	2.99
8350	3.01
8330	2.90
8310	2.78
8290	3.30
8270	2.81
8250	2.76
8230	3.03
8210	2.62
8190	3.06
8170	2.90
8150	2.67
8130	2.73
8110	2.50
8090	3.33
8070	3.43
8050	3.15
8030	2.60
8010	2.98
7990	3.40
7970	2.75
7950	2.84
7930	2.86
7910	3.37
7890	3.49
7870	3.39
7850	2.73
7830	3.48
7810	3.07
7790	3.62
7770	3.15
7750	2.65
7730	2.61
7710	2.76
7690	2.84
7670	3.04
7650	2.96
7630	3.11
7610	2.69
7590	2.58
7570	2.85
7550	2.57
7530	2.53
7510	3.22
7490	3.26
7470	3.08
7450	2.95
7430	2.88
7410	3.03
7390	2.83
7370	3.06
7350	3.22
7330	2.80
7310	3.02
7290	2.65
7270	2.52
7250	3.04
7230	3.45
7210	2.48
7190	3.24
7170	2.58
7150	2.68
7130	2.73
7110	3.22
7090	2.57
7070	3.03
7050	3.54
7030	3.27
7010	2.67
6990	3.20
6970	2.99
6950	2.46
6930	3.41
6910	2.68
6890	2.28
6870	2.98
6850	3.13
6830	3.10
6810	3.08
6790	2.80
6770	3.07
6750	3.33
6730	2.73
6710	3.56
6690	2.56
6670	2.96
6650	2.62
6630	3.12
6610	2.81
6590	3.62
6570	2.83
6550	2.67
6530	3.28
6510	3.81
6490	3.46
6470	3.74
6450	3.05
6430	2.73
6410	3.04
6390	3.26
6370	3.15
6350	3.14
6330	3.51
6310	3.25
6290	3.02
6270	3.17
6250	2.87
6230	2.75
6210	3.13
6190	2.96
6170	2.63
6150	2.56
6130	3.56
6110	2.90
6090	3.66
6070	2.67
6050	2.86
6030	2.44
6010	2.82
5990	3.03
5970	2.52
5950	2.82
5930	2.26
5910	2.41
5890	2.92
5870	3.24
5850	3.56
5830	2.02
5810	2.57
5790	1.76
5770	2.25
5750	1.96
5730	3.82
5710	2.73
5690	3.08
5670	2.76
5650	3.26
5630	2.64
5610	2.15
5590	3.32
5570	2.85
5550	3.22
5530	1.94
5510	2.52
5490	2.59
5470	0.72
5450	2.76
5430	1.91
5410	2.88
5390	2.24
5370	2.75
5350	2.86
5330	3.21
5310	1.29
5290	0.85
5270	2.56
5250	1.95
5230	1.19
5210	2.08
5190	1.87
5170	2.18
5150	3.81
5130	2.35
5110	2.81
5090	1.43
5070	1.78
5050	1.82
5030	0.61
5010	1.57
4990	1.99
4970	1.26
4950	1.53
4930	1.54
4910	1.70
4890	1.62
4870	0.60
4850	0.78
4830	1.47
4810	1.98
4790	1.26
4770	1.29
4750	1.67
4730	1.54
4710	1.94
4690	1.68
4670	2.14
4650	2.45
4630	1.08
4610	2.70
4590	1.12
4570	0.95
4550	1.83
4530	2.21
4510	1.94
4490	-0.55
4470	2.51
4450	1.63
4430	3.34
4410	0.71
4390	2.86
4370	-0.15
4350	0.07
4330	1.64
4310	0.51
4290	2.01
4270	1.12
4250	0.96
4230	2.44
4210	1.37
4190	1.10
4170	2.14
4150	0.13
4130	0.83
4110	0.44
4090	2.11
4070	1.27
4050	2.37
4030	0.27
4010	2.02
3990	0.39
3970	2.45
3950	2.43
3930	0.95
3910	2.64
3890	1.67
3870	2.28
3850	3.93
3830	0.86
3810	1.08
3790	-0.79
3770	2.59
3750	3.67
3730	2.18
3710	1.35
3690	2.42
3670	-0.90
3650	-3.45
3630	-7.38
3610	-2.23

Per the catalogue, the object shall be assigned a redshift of 0.378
